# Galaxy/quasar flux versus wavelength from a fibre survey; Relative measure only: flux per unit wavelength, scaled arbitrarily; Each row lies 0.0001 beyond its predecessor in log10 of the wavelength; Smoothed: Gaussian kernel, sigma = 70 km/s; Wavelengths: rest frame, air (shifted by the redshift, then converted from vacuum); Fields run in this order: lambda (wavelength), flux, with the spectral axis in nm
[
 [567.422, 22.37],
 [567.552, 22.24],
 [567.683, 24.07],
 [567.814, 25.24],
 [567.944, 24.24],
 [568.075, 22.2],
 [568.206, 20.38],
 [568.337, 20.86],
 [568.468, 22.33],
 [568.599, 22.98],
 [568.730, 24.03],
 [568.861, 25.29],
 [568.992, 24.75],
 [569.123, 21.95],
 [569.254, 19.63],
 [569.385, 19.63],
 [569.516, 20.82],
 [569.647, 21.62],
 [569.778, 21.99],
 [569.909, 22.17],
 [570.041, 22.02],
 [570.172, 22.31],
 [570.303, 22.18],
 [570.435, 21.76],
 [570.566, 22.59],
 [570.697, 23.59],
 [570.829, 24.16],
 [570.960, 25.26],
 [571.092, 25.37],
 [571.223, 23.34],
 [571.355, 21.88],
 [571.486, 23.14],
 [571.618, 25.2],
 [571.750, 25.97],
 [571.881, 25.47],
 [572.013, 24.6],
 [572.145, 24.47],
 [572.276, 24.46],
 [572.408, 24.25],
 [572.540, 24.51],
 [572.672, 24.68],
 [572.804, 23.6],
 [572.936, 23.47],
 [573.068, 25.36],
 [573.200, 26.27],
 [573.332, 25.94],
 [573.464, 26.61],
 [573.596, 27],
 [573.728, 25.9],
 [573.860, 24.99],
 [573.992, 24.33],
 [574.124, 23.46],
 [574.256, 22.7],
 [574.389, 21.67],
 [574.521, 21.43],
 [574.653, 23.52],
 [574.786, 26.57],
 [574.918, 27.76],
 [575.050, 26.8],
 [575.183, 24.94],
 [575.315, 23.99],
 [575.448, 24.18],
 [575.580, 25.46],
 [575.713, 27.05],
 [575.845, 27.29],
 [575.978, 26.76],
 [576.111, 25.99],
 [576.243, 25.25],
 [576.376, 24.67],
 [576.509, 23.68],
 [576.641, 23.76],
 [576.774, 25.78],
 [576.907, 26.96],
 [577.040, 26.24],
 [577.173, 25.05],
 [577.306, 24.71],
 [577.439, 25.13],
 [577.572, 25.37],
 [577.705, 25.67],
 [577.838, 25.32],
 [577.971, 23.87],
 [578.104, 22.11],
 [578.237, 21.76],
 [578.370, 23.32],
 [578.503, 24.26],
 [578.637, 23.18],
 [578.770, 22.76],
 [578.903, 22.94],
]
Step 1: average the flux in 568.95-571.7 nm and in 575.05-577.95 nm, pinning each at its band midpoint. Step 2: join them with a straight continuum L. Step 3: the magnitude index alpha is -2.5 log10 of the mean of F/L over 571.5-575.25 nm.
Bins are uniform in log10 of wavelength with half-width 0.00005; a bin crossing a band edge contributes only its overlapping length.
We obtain -0.04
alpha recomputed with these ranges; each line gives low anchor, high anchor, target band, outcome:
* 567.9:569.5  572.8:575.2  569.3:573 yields 0.007 mag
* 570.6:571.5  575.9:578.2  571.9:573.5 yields -0.030 mag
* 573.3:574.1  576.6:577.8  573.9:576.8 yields 0.030 mag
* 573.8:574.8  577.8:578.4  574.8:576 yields -0.118 mag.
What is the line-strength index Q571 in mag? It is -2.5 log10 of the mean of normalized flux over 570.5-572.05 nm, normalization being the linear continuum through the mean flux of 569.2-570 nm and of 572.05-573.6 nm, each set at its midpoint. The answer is -0.05 mag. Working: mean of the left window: 21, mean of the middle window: 24.2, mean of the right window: 25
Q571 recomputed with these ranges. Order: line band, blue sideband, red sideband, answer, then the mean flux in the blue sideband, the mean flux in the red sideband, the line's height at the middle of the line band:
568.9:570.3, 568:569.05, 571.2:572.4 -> 0.07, 22.8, 24.3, 23.3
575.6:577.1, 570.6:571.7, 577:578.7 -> -0.07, 24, 24.3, 24.2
